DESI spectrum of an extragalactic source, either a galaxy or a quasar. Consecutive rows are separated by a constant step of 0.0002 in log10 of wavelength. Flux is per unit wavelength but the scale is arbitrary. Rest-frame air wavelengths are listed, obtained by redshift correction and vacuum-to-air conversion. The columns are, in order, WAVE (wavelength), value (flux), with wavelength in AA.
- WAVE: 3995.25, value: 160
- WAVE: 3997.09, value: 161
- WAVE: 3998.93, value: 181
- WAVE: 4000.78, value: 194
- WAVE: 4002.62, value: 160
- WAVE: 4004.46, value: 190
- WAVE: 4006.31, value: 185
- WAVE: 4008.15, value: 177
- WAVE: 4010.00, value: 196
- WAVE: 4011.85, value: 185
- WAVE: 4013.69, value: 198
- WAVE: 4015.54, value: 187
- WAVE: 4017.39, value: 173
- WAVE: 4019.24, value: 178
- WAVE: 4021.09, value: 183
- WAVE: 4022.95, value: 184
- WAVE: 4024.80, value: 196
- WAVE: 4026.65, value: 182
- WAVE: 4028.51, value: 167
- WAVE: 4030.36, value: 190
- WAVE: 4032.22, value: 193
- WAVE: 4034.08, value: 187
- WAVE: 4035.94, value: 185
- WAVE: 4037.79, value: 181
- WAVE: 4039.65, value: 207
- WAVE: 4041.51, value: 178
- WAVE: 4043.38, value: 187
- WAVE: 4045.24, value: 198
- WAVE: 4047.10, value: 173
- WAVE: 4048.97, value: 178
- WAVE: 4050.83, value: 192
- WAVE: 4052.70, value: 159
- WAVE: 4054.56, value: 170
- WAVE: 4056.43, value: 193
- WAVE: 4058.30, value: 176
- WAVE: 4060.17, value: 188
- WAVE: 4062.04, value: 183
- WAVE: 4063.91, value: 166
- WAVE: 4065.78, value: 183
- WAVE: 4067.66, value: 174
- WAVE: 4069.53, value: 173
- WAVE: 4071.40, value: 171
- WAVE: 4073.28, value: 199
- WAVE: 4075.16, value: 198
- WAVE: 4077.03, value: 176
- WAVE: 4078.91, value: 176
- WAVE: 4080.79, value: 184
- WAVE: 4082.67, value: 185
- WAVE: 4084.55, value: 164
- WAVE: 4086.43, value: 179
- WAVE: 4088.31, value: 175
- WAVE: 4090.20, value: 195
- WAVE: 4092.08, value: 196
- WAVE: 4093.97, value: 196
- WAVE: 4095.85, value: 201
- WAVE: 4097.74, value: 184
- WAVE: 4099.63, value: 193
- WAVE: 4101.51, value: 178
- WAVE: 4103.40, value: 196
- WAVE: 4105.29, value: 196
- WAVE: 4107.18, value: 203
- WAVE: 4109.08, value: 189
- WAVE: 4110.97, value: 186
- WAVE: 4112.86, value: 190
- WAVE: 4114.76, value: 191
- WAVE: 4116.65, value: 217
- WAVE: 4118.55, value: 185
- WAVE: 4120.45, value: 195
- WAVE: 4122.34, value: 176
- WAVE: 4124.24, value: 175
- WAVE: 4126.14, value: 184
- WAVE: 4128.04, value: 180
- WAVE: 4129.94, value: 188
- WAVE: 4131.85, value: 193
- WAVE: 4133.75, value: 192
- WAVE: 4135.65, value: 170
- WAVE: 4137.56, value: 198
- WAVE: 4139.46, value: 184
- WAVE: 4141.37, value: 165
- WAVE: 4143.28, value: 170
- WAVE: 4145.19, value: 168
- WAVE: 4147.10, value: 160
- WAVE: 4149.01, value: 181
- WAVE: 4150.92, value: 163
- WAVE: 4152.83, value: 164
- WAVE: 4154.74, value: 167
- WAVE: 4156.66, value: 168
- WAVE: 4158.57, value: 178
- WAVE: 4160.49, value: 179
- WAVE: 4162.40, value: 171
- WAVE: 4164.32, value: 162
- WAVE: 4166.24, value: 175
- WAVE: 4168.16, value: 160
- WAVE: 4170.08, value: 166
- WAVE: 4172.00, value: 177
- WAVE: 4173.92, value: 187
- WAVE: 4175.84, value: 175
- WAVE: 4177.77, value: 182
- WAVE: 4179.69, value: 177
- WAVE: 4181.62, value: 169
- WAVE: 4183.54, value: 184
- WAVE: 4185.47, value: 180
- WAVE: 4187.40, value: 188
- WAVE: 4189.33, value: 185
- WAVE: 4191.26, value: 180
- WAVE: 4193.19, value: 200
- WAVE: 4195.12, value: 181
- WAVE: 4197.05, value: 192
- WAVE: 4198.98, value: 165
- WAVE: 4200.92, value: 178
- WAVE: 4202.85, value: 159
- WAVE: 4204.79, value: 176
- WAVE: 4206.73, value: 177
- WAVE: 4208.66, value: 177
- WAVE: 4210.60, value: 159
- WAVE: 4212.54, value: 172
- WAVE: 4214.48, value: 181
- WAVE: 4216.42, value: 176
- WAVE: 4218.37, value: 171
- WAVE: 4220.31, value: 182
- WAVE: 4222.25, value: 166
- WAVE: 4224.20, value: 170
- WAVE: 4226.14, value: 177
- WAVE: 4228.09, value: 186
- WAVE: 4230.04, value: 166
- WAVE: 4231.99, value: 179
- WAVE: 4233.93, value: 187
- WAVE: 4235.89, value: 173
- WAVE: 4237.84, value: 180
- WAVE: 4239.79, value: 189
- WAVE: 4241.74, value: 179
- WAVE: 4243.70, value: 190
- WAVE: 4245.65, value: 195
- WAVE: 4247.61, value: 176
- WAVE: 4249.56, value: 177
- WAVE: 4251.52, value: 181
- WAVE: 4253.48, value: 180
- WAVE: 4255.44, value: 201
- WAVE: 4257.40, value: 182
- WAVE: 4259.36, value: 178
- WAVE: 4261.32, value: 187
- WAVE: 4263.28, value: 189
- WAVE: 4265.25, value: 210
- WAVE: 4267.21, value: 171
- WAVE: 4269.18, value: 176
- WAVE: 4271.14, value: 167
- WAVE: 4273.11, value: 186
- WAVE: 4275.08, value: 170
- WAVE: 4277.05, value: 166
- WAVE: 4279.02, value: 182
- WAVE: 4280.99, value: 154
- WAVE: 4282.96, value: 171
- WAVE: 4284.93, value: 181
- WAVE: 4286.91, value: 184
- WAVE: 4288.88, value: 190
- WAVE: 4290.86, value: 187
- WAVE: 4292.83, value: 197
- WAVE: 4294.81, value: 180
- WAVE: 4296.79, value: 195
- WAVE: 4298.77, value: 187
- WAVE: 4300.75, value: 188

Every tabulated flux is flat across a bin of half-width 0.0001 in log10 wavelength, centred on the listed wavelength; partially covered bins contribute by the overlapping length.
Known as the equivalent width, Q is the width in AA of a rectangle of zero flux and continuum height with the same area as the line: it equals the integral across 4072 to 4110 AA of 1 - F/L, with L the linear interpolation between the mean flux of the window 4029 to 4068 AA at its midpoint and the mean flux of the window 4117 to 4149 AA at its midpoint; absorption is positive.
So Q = -1.3 AA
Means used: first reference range 183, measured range 188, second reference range 181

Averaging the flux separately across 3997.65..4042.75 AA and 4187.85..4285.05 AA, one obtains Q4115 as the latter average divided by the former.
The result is 0.97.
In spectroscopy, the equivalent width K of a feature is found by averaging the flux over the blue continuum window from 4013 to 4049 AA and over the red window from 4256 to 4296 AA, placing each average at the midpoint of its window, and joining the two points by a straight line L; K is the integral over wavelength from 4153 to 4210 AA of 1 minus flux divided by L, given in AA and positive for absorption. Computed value 1.99 AA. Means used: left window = 185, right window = 181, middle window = 176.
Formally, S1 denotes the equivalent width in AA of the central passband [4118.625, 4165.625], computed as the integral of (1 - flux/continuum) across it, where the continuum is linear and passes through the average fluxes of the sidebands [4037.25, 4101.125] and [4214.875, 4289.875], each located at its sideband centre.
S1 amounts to 1.4 AA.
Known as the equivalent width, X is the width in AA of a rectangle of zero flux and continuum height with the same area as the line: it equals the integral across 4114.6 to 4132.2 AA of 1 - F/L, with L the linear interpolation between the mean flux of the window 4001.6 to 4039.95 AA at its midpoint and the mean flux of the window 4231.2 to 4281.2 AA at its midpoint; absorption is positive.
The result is -0.5 AA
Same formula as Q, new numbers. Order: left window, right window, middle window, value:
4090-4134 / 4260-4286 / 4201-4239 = 1.5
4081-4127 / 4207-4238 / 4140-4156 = 1.4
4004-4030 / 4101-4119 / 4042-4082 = 1.7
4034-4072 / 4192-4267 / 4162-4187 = 0.8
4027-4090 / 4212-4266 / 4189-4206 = 0.2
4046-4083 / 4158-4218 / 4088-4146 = -3.0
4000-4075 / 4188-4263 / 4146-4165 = 1.2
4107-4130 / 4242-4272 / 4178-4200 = 0.5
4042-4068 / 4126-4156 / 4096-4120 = -2.0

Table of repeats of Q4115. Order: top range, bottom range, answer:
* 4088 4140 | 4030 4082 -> 1.04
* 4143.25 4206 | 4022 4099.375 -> 0.95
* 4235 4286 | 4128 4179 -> 1.03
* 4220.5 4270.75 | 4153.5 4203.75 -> 1.03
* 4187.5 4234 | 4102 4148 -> 0.95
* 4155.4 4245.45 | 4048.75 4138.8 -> 0.95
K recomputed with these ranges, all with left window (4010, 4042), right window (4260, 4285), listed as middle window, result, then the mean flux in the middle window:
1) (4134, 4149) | 0.59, 175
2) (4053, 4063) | 0.24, 181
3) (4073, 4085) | 0.07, 183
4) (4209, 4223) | 0.53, 173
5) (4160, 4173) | 0.82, 170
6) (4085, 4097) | -0.35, 189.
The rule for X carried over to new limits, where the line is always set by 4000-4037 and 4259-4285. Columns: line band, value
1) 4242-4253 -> -0.3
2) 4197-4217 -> 0.7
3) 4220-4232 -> 0.3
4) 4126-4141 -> -0.3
